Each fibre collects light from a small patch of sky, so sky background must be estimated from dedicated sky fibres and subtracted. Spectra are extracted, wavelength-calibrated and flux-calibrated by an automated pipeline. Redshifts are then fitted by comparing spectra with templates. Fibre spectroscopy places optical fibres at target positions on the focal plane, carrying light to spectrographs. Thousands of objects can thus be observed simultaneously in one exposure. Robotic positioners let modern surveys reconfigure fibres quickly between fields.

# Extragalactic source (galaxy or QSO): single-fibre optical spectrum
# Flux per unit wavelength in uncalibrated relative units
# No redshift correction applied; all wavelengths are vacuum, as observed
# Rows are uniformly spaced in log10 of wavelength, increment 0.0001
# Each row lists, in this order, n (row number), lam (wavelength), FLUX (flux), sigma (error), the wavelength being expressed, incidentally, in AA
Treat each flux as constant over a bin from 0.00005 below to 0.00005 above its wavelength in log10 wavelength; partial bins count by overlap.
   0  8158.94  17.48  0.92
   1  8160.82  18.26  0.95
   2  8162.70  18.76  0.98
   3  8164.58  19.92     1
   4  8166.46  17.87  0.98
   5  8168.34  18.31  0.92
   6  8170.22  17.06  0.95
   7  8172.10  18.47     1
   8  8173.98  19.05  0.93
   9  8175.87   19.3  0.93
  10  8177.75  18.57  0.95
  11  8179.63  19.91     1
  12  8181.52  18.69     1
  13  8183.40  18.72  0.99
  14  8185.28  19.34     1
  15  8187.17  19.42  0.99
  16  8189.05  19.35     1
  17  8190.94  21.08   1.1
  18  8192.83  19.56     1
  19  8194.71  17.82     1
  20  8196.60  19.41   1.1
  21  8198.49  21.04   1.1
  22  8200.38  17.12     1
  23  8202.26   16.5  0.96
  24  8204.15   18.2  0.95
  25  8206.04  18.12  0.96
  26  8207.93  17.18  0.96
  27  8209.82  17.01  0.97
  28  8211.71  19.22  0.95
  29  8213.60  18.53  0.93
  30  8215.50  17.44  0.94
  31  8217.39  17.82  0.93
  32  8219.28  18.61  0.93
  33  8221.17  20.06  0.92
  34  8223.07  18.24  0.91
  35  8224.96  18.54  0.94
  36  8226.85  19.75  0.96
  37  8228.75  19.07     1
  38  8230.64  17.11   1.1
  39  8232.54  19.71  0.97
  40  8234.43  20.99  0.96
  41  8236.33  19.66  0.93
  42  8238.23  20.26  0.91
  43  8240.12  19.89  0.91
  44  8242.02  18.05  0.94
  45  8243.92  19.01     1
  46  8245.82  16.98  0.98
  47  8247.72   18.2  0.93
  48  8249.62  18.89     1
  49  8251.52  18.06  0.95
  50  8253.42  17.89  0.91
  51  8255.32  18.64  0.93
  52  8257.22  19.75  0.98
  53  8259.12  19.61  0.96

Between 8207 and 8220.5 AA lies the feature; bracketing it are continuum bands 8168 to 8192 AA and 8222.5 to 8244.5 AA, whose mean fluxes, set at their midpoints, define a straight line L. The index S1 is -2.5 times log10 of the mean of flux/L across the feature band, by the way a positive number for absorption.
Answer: 0.07 mag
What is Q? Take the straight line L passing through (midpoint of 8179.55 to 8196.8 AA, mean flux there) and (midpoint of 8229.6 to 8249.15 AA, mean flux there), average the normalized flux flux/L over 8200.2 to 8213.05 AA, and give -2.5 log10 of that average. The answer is 0.09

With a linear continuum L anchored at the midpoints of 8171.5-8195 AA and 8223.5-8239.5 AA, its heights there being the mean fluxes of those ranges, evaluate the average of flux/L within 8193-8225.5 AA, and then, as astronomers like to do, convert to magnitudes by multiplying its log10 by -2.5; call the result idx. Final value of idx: 0.06 mag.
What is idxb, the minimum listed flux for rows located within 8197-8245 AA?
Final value 16.5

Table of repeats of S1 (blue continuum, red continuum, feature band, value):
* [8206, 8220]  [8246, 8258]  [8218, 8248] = -0.05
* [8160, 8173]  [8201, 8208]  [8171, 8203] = -0.06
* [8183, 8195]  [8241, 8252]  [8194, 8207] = 0.05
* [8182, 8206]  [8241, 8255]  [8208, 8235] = -0.01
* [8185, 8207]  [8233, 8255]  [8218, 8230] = 0.00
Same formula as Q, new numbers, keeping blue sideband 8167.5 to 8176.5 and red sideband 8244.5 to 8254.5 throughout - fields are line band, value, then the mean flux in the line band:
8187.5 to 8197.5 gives -0.07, 19.4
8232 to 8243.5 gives -0.09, 19.7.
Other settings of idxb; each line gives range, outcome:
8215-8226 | 17.44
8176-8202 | 17.12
